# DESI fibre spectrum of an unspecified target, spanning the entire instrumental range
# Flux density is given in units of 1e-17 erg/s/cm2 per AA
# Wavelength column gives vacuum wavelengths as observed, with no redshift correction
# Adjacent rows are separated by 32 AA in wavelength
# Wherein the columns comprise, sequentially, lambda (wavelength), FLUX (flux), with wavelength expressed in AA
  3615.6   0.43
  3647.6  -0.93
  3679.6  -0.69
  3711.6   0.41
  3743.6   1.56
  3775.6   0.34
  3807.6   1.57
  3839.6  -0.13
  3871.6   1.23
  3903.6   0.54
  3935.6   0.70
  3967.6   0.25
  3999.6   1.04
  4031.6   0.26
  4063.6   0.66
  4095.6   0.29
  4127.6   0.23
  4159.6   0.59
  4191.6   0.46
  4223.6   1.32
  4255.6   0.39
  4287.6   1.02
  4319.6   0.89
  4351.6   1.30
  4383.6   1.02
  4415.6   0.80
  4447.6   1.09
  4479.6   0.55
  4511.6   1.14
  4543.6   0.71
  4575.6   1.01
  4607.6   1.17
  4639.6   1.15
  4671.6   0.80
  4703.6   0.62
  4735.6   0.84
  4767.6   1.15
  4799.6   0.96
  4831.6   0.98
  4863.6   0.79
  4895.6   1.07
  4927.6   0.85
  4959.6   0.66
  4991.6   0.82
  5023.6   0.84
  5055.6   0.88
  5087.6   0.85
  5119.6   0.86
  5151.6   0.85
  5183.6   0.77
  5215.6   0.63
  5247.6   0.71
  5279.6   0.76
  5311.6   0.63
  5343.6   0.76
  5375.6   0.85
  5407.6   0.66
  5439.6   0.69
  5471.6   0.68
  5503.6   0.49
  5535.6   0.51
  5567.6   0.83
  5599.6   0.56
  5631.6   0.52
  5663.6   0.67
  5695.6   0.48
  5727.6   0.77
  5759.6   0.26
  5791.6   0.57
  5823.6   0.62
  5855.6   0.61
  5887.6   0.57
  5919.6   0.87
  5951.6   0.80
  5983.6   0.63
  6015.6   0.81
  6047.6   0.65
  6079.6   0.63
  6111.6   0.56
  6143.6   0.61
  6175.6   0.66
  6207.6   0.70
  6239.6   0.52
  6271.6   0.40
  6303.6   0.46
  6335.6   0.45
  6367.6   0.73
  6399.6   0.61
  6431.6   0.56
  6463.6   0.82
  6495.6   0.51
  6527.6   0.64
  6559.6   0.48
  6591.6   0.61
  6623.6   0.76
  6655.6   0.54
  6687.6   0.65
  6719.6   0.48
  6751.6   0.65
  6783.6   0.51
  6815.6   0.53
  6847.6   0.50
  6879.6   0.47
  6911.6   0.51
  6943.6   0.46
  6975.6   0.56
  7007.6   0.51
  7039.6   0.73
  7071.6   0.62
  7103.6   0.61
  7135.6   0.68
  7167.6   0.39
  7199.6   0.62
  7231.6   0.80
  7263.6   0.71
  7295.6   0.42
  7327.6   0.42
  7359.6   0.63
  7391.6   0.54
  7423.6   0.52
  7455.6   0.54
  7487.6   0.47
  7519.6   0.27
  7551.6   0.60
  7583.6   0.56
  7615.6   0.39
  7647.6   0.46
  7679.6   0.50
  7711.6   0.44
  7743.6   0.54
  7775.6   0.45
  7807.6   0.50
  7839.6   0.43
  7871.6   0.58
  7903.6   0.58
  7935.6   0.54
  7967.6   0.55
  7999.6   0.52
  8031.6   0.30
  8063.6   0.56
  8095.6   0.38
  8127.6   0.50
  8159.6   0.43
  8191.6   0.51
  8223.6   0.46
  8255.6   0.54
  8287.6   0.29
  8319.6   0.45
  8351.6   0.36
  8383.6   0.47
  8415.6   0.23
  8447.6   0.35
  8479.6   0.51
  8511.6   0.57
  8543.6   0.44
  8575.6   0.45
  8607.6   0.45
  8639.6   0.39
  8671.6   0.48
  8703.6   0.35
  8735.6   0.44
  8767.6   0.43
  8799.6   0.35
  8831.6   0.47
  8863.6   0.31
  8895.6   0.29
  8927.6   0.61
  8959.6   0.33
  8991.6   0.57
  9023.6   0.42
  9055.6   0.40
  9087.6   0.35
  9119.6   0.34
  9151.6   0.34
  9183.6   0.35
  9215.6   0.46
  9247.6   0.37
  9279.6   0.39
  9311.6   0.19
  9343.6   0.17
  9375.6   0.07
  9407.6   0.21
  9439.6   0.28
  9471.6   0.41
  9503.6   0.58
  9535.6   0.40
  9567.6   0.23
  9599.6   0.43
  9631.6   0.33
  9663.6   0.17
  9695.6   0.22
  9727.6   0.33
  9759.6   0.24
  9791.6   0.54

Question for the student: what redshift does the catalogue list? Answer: 0.07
